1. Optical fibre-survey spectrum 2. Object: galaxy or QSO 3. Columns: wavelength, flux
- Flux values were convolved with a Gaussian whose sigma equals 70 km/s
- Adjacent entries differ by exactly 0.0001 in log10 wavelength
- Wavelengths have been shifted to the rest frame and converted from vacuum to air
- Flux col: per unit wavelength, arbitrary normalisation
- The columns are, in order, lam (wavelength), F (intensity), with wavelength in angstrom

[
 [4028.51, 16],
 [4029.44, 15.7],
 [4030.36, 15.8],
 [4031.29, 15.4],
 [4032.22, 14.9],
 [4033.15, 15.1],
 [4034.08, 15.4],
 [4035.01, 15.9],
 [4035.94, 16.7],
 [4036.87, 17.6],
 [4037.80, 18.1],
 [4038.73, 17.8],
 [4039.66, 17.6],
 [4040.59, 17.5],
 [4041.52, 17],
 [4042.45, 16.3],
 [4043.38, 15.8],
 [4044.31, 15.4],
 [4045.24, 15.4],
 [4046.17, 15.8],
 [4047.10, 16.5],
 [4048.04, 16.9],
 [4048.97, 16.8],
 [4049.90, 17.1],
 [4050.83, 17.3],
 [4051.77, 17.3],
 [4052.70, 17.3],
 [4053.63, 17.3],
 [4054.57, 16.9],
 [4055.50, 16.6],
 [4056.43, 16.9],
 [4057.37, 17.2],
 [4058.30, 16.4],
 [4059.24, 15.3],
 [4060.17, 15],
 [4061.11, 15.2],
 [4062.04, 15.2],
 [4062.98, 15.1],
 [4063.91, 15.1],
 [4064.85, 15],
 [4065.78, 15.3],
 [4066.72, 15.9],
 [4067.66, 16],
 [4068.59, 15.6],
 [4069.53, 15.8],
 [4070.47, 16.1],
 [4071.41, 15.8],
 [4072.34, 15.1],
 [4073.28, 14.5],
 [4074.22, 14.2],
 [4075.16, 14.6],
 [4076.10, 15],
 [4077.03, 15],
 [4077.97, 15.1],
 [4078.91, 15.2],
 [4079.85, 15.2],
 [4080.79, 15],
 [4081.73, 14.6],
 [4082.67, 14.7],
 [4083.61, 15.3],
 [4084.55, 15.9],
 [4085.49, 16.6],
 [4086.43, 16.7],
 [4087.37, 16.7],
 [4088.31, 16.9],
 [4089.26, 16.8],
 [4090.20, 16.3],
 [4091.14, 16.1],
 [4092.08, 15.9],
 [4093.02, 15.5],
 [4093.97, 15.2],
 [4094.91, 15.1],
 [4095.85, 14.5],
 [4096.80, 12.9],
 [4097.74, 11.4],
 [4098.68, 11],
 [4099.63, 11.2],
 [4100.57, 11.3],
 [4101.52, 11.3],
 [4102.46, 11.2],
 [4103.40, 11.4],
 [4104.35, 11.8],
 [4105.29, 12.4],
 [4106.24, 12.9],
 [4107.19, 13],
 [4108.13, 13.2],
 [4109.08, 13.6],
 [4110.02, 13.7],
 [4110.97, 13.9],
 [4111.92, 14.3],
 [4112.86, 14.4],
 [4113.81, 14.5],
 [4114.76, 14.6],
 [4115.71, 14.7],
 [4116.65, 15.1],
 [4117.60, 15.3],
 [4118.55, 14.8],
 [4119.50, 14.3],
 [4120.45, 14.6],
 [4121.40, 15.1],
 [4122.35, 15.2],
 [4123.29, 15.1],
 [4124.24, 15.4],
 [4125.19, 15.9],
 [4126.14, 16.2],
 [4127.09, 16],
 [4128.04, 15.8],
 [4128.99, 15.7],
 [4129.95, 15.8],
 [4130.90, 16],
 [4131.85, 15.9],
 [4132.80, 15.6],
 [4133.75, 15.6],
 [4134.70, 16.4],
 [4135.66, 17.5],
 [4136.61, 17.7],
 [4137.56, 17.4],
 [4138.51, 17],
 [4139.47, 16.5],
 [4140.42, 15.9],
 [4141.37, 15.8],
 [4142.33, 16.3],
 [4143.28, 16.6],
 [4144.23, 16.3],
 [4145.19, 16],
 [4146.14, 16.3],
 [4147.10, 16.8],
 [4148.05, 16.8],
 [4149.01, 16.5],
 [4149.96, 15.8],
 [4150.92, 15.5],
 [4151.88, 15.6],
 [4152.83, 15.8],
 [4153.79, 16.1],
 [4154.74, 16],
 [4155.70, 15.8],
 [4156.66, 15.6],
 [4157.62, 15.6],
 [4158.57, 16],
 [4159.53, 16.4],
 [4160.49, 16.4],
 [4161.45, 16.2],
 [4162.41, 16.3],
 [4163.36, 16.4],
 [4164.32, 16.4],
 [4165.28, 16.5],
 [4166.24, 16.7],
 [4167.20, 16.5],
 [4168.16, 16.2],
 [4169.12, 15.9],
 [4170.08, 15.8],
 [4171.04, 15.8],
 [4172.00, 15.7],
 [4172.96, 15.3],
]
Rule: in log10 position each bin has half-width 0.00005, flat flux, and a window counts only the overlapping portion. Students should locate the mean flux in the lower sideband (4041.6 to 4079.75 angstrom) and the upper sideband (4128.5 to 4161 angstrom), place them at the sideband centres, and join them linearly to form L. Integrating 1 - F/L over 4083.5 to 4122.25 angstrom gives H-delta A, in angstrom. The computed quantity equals 4.5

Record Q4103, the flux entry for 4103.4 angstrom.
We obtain 11.4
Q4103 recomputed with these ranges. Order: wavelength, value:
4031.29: 15.4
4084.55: 15.9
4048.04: 16.9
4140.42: 15.9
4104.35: 11.8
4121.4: 15.1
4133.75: 15.6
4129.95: 15.8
